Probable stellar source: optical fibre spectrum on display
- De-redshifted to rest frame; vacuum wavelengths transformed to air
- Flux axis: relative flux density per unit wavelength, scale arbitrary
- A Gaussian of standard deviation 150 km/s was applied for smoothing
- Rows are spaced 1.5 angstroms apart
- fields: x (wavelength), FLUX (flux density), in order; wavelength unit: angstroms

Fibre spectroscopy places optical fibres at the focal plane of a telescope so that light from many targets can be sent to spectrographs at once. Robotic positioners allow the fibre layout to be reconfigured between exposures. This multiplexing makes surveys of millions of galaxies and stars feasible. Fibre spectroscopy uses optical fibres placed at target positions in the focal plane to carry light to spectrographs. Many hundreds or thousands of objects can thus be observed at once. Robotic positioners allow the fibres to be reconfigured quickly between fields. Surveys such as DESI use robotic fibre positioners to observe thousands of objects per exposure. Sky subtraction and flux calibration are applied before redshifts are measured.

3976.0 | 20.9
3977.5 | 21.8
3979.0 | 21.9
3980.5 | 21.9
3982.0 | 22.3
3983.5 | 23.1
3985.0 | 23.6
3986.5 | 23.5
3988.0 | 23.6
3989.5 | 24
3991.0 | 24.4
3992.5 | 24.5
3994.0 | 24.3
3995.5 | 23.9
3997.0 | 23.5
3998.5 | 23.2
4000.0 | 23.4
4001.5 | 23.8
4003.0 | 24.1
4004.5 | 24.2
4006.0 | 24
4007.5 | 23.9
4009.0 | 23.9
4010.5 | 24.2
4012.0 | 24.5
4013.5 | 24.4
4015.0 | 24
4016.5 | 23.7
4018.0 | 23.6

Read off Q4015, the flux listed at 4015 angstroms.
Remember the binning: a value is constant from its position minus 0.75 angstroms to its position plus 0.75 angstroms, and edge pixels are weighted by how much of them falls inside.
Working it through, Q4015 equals 24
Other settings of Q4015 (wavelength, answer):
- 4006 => 24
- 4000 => 23.4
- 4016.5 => 23.7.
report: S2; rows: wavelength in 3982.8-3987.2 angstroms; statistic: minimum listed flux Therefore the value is 23.1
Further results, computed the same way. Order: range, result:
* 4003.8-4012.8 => 23.9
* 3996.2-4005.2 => 23.2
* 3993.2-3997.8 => 23.5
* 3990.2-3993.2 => 24.4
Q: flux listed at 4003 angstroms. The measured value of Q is 24.1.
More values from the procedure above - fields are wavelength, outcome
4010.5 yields 24.2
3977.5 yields 21.8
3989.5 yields 24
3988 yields 23.6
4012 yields 24.5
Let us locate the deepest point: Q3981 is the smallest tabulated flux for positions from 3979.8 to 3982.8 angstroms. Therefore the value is 21.9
